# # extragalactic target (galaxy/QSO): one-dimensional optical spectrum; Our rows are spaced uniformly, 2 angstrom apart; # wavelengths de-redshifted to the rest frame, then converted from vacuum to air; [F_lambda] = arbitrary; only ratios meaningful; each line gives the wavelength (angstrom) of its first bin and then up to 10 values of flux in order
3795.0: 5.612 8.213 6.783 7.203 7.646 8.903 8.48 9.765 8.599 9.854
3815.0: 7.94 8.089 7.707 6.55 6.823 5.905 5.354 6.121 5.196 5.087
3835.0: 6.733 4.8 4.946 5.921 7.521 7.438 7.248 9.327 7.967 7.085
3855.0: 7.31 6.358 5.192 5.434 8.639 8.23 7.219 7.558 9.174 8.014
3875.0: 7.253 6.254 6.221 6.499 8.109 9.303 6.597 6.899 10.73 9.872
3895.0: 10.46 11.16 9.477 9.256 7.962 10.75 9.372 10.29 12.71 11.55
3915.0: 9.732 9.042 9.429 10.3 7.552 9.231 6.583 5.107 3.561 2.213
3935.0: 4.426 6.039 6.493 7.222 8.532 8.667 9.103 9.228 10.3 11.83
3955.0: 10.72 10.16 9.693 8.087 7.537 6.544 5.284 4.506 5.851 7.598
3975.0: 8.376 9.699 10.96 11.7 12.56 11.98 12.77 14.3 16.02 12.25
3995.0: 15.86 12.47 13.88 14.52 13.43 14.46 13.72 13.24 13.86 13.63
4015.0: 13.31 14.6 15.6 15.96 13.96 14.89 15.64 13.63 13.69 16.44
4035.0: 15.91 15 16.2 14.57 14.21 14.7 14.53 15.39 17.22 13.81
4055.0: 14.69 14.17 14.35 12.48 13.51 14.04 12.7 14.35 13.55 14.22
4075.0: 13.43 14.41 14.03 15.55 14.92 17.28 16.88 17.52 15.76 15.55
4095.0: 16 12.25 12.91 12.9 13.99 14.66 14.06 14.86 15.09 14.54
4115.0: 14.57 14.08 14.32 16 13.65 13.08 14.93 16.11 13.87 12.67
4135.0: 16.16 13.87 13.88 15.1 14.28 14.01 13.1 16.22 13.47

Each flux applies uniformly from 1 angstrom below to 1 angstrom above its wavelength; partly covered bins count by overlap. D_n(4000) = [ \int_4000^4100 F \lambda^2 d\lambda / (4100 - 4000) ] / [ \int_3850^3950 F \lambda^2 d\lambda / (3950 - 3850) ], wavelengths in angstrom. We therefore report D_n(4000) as 2.0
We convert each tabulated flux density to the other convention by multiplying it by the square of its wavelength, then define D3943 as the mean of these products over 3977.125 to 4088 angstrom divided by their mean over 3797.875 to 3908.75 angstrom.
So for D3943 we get 2.04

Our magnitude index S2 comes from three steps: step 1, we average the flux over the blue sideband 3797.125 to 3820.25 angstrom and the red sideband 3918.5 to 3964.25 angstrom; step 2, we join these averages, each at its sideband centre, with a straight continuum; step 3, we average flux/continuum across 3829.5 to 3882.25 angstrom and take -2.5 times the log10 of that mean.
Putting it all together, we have 0.18 mag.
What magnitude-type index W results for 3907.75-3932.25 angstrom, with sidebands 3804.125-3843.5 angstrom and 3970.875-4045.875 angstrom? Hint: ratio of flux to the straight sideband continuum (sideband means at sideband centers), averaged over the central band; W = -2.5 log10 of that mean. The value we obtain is 0.19 mag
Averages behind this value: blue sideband 7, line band 8.7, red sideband 13.5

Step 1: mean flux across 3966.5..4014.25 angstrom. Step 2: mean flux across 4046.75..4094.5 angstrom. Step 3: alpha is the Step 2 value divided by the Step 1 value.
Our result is 1.25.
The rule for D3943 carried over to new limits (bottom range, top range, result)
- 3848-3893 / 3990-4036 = 2.04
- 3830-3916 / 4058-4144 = 2.03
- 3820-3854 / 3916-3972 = 1.24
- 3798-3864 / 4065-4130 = 2.36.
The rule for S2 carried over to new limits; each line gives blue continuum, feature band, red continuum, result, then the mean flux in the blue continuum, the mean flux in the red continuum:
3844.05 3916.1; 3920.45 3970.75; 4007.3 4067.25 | 0.41 mag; 8.41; 14.5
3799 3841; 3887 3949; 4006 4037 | 0.24 mag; 7.05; 14.6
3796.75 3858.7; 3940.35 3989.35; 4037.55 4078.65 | 0.23 mag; 7.15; 14.3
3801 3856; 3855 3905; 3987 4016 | 0.15 mag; 7.2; 13.9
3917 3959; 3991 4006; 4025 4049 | -0.15 mag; 7.91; 15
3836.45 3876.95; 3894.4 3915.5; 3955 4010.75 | -0.19 mag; 7.14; 11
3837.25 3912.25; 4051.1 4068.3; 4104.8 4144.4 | -0.09 mag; 8.08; 14.5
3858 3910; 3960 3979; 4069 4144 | 0.43 mag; 8.3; 14.6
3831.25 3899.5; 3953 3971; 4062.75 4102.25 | 0.32 mag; 7.49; 14.6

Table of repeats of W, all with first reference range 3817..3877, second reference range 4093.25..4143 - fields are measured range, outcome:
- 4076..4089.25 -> -0.18 mag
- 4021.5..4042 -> -0.25 mag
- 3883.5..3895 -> -0.10 mag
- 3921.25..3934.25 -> 0.45 mag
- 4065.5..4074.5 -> -0.06 mag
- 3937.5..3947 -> 0.21 mag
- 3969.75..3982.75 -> 0.14 mag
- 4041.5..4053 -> -0.21 mag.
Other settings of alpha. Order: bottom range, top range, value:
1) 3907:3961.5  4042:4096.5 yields 1.75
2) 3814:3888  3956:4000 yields 1.49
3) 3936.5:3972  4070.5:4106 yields 1.82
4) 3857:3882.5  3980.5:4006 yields 1.91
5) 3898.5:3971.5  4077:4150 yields 1.78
